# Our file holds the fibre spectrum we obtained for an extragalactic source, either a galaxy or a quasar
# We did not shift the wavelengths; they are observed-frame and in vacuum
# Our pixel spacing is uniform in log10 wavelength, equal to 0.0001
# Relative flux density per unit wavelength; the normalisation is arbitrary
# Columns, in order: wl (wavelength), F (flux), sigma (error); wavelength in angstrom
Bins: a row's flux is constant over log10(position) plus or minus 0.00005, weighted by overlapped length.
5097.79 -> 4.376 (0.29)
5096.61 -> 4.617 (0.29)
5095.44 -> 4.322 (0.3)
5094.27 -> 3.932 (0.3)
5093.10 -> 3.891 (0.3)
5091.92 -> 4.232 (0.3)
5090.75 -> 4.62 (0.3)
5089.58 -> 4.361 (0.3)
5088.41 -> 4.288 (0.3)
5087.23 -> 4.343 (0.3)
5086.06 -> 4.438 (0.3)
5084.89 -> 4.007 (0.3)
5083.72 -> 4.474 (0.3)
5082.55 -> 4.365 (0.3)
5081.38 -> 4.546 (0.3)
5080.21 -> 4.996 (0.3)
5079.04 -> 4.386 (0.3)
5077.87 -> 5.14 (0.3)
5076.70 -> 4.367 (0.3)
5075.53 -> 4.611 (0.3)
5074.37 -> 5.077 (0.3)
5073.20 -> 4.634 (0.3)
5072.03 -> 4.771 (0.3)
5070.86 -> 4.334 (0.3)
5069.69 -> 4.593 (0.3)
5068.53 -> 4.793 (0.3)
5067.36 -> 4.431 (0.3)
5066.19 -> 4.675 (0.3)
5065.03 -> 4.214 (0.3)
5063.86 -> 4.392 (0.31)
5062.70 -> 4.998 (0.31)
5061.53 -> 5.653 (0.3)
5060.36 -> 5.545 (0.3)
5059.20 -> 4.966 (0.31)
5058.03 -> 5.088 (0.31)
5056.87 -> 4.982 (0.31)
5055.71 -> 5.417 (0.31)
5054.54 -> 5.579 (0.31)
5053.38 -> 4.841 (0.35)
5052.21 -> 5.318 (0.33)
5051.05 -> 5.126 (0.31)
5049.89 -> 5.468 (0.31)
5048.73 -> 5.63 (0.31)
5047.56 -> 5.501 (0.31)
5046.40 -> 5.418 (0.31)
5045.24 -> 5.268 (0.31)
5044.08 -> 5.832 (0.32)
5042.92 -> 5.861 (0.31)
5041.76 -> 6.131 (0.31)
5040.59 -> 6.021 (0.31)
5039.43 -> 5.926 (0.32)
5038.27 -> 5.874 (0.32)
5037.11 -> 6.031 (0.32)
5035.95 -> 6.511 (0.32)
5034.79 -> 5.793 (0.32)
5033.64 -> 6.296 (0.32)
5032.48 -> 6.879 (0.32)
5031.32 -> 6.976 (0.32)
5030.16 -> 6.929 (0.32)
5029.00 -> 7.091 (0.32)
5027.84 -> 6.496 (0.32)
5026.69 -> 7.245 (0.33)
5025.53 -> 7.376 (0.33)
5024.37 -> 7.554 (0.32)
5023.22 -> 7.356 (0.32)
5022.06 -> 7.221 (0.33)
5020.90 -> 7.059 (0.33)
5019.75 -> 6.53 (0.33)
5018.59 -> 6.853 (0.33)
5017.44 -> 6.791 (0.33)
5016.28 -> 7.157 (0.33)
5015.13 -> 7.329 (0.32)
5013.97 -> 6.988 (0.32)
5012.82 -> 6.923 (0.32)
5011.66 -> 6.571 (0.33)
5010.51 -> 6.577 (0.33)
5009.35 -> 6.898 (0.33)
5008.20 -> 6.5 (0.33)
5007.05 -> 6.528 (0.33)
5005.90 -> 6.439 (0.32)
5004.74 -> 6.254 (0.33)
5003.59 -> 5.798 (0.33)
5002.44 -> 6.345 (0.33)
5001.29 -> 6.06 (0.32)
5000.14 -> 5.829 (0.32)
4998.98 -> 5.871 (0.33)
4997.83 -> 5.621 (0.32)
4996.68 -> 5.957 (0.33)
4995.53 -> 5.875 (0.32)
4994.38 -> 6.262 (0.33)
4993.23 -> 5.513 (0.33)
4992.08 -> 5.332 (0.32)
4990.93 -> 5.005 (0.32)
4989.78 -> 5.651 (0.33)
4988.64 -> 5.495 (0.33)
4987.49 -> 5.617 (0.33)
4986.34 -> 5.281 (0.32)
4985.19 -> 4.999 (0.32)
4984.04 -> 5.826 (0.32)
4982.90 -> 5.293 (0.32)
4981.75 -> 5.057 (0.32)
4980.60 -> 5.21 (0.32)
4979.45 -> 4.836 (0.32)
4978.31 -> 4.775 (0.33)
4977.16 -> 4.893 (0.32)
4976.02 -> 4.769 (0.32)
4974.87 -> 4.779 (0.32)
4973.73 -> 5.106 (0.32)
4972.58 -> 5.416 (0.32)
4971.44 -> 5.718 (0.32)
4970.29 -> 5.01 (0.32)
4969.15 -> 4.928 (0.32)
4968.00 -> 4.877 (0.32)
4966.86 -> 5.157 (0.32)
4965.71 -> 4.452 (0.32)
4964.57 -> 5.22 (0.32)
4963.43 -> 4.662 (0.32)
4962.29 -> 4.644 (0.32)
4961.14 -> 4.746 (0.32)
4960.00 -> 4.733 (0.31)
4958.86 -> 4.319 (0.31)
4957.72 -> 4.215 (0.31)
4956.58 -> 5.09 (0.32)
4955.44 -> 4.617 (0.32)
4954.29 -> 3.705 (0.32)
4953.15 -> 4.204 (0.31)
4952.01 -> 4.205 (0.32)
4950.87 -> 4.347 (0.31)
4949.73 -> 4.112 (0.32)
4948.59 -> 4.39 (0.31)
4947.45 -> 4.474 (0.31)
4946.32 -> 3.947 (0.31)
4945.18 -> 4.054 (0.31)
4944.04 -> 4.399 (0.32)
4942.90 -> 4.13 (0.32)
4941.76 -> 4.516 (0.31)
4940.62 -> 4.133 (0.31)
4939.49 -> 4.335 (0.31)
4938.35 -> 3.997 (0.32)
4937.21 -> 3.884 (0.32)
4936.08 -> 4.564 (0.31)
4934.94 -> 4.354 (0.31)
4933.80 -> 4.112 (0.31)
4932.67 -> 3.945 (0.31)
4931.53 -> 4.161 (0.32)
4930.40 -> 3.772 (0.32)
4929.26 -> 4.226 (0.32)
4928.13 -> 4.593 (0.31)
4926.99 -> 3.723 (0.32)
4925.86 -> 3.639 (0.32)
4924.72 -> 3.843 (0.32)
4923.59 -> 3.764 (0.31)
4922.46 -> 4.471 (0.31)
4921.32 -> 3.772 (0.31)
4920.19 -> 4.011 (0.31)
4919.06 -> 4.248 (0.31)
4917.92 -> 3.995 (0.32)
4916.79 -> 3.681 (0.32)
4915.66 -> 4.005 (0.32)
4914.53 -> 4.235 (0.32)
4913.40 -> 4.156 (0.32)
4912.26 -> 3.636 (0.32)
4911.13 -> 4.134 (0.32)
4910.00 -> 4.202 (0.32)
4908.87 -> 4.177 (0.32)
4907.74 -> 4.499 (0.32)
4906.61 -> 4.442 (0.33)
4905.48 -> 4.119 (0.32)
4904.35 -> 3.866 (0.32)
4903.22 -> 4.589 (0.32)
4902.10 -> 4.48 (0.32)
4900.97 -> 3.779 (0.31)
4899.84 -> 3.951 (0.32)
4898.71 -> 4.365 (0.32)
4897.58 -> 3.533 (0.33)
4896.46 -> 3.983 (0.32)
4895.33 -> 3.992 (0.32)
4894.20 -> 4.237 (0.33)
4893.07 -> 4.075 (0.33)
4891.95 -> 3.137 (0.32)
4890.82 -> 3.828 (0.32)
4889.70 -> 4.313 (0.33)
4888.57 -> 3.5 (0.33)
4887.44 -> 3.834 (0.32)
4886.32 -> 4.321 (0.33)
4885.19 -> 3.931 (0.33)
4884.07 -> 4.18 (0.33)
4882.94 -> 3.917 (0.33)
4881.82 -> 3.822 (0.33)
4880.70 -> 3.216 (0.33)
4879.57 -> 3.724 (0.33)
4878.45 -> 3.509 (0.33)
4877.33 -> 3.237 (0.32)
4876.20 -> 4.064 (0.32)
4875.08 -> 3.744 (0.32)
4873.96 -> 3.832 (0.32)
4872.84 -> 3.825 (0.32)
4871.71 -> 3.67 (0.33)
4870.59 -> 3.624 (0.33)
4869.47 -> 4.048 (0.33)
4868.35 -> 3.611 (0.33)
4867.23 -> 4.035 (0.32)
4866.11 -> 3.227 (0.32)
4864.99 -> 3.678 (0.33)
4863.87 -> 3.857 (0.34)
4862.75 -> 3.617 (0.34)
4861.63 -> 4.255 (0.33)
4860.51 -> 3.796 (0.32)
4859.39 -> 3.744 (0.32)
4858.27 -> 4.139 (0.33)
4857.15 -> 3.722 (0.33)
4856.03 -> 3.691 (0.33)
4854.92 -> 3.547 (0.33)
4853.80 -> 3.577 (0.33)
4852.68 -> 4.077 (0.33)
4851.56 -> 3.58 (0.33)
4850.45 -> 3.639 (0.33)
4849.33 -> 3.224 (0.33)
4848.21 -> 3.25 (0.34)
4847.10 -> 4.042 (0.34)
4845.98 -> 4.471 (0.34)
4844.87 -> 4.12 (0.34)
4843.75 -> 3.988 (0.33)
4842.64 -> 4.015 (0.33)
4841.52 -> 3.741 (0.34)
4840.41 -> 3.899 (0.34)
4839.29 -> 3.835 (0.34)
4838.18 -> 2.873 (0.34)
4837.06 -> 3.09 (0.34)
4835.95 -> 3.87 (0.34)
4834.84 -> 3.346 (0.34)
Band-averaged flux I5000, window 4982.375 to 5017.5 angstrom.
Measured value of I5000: 6.08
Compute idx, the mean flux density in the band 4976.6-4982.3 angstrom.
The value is 4.95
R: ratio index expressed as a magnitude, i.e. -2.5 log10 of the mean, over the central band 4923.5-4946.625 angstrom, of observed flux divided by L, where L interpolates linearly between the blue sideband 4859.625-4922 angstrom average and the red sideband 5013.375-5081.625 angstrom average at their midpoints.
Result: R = 0.08 mag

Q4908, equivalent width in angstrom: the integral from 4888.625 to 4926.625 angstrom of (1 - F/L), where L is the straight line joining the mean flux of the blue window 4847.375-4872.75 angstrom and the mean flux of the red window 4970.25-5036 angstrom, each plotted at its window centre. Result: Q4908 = 4.1 angstrom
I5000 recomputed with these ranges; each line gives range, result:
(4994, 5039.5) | 6.57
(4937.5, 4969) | 4.43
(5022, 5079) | 5.61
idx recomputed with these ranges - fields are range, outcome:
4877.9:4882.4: 3.57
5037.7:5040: 5.9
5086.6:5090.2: 4.33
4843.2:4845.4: 4.05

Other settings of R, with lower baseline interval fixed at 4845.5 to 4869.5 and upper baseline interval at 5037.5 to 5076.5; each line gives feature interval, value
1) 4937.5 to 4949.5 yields 0.04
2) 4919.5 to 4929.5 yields 0.06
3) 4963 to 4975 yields -0.11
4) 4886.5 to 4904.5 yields 0.01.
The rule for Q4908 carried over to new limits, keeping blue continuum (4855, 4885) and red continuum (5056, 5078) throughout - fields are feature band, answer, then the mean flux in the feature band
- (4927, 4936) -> -0.2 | 4.16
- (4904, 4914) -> -0.4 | 4.14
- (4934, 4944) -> -0.3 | 4.24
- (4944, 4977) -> -3.1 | 4.64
